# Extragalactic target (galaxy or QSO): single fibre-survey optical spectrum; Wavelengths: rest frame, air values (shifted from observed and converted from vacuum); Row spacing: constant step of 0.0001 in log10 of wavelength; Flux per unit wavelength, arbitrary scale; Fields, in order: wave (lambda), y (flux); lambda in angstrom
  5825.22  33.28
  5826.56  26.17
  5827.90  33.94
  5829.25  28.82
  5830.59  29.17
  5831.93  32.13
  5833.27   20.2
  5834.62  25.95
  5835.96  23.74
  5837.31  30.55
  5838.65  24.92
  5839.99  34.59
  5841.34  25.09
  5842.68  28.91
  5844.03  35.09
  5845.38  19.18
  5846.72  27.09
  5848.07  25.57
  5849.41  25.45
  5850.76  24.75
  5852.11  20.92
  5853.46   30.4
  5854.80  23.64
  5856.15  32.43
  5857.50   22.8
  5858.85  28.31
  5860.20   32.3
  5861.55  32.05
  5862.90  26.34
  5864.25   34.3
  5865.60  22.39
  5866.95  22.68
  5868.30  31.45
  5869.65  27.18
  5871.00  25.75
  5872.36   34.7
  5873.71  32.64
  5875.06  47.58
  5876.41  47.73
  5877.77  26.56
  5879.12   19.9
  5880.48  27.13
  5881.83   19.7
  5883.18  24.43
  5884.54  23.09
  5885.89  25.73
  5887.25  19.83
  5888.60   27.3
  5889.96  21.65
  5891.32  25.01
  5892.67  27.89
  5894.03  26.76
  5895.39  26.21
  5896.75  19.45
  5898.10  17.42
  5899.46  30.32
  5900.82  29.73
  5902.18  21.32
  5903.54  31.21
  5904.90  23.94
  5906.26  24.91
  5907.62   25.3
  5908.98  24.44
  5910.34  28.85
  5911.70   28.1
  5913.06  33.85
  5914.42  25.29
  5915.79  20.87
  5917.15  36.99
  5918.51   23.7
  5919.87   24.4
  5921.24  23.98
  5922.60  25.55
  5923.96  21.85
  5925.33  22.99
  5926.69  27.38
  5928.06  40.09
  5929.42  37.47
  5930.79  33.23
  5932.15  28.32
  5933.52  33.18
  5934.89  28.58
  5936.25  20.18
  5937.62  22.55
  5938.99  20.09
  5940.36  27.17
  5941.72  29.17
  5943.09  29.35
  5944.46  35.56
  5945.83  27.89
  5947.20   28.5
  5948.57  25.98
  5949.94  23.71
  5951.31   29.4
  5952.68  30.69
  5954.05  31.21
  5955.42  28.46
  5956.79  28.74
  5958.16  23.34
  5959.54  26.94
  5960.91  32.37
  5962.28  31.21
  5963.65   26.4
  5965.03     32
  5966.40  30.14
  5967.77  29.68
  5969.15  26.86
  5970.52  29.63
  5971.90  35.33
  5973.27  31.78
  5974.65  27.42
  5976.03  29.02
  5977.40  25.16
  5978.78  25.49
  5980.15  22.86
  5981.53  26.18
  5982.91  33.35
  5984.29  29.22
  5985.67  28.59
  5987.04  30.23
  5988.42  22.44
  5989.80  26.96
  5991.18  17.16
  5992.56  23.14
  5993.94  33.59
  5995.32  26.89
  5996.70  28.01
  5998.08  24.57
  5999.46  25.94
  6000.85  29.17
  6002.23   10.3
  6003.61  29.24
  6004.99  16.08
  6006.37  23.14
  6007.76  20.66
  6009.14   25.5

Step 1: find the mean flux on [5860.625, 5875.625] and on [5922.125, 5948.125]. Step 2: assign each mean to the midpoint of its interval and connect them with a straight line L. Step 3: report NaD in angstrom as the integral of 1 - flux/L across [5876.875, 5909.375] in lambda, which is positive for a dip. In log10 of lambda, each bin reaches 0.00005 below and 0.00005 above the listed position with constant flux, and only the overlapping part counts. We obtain 5.5 angstrom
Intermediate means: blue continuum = 30.5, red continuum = 28.4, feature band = 24.7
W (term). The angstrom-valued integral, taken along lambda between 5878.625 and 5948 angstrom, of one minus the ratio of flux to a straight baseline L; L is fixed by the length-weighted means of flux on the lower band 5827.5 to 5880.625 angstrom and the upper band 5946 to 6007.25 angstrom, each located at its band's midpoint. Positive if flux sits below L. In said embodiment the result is 3.6 angstrom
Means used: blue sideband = 28.6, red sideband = 27.2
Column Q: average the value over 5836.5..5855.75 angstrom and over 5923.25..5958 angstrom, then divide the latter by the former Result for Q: 1.05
